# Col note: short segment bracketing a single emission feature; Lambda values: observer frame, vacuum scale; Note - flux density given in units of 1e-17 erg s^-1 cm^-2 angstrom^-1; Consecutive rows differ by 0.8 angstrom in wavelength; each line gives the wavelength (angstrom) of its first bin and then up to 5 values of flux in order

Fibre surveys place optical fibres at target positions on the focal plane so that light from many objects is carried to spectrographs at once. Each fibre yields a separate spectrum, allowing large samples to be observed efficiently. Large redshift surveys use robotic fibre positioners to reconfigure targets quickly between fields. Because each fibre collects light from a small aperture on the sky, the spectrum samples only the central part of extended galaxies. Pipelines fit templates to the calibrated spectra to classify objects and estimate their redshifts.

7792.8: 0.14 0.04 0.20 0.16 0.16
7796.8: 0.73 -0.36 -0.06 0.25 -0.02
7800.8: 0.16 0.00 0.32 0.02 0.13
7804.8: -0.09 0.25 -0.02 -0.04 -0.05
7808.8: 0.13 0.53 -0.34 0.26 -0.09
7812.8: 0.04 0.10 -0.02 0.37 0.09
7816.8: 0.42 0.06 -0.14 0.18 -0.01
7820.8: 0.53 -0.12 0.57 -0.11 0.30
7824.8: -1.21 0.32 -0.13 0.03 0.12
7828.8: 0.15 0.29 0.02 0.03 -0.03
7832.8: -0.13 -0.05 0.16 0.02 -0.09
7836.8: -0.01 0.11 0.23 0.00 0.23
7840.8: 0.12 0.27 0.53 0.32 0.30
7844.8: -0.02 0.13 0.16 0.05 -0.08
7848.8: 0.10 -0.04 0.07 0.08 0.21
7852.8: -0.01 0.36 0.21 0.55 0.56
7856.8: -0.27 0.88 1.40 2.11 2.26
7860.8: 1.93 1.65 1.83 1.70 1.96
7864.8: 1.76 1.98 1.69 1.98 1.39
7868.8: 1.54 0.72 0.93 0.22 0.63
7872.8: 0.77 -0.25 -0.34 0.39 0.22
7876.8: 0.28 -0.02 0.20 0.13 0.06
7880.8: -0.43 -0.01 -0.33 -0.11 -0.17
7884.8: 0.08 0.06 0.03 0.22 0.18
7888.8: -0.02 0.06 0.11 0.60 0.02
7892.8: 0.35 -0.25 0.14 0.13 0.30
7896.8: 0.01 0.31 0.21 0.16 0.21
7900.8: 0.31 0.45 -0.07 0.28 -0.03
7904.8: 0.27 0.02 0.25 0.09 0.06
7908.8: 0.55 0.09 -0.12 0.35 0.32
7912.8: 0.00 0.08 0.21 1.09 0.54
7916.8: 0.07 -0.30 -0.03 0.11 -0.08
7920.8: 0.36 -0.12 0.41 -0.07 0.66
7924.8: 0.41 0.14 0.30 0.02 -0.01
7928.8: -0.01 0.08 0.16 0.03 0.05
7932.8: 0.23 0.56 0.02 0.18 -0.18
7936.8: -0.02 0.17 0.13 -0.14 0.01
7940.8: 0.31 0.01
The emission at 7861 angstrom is [O II]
